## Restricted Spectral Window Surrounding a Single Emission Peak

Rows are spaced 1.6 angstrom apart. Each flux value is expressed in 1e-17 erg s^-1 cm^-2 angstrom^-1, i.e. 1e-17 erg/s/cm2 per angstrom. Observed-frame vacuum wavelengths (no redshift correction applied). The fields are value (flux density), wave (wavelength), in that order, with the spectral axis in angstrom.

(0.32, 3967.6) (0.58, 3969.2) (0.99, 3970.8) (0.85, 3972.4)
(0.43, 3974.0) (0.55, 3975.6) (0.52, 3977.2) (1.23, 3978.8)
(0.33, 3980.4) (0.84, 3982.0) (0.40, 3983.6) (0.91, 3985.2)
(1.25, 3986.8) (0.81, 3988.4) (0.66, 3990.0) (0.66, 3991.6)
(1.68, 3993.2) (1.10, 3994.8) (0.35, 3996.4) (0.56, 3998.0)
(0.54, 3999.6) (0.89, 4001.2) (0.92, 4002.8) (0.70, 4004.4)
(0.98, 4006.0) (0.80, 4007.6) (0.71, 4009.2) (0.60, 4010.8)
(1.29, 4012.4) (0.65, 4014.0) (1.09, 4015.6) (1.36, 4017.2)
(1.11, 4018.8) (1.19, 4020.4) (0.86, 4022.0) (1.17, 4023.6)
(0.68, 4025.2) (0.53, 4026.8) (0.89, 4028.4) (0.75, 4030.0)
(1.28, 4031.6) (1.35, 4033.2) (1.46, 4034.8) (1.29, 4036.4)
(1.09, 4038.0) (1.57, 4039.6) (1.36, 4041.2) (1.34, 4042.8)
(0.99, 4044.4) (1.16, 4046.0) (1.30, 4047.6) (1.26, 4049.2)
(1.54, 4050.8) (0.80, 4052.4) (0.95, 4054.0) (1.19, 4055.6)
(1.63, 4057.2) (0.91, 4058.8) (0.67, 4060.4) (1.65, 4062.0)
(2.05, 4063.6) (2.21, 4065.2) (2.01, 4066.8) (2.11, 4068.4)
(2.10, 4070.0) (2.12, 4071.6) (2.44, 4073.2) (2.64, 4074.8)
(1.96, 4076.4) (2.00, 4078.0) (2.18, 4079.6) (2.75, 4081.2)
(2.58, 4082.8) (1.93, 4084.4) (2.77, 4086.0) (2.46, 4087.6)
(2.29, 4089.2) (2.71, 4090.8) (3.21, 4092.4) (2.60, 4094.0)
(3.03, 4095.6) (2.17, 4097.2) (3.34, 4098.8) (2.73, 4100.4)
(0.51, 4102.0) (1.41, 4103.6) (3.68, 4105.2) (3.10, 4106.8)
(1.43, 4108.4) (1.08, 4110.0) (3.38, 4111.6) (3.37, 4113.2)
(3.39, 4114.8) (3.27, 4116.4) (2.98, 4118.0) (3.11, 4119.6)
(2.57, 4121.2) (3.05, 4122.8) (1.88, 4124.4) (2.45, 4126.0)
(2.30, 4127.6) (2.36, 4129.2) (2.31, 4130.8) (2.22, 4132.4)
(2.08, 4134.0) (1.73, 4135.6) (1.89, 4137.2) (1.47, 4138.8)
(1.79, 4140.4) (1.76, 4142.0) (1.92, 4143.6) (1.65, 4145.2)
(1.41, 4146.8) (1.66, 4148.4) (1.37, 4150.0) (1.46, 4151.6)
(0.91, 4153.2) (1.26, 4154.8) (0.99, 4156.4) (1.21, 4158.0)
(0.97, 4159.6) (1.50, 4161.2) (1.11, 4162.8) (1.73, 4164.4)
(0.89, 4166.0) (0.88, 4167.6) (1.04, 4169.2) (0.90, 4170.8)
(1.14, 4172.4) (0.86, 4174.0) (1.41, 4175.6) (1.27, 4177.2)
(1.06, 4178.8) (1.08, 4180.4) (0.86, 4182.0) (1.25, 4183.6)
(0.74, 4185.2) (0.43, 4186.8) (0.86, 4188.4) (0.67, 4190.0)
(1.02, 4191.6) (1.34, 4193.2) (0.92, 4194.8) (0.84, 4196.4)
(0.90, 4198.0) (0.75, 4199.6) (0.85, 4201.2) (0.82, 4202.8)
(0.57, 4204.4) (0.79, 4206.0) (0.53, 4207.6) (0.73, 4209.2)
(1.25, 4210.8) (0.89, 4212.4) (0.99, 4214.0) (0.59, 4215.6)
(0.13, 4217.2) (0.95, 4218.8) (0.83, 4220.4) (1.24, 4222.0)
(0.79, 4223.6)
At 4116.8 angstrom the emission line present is C IV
